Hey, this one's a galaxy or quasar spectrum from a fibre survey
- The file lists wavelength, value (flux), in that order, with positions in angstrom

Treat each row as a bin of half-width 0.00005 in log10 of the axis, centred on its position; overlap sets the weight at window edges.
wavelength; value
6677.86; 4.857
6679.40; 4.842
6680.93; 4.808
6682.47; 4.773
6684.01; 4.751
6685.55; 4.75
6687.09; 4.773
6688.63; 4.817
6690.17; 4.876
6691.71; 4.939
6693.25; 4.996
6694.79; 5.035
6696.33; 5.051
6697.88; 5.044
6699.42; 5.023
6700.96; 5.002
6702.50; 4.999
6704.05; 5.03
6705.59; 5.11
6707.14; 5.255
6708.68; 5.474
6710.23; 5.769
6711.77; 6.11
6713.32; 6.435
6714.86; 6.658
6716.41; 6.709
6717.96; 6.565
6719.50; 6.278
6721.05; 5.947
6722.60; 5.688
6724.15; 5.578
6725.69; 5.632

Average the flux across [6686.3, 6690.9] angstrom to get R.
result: 4.82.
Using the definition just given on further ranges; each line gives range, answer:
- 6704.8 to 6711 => 5.4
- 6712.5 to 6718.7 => 6.58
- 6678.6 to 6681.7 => 4.83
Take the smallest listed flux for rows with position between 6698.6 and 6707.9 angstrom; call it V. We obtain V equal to 4.999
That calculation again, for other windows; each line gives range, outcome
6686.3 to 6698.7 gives 4.773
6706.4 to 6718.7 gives 5.255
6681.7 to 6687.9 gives 4.75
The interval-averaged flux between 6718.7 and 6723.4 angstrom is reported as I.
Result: 5.97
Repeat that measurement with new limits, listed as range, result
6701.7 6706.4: 5.04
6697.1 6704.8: 5.02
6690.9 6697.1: 5.01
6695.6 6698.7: 5.04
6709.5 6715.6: 6.25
